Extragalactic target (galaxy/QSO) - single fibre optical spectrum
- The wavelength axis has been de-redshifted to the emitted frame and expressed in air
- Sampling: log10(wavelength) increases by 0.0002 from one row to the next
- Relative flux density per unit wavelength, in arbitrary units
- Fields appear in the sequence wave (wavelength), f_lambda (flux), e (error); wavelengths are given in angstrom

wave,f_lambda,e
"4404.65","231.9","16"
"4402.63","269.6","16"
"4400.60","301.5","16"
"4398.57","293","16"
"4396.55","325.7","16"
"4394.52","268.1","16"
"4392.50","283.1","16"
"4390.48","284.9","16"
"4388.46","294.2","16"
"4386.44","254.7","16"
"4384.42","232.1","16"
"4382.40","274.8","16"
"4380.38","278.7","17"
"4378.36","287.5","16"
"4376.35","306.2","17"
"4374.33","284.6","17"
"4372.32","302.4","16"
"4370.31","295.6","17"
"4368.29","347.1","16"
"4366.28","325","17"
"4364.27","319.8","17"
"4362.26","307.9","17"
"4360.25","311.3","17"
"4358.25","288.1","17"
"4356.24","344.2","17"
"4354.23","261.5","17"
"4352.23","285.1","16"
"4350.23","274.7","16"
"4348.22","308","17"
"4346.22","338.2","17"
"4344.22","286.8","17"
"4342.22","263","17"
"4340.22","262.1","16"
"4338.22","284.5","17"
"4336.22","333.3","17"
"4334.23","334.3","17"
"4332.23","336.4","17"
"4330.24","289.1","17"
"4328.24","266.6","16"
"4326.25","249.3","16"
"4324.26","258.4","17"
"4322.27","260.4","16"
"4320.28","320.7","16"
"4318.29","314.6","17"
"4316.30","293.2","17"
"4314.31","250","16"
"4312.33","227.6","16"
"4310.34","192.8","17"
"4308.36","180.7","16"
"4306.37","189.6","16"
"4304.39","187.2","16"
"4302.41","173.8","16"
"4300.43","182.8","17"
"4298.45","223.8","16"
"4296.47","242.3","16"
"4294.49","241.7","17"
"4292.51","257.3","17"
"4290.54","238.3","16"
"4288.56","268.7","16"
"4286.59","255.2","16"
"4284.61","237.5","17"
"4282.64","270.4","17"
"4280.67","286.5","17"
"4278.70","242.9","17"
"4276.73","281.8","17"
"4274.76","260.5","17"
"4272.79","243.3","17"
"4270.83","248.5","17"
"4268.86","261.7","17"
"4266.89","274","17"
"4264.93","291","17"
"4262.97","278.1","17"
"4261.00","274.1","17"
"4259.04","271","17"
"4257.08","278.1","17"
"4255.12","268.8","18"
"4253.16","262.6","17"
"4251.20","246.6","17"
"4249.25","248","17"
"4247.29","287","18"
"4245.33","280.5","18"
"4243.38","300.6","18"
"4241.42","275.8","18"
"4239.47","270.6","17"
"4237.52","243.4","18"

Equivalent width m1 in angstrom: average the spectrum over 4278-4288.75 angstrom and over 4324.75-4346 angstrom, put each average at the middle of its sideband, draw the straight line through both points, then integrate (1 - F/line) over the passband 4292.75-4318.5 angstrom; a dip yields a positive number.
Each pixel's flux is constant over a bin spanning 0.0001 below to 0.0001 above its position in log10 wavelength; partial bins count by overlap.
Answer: 4.9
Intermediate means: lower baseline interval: 260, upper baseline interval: 292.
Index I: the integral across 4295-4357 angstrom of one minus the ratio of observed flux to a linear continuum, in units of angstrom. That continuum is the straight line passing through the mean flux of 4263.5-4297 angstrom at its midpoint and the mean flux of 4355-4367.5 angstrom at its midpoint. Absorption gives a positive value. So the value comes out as 5.85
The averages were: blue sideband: 259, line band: 265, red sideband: 316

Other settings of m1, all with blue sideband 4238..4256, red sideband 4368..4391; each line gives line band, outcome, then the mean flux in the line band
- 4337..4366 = -1.49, 296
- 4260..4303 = 3.43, 252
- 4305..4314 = 2.47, 201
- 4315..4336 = -1.07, 293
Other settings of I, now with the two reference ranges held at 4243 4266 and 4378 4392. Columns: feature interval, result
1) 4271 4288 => 0.84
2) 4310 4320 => 0.30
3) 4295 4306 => 2.82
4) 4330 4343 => -1.39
